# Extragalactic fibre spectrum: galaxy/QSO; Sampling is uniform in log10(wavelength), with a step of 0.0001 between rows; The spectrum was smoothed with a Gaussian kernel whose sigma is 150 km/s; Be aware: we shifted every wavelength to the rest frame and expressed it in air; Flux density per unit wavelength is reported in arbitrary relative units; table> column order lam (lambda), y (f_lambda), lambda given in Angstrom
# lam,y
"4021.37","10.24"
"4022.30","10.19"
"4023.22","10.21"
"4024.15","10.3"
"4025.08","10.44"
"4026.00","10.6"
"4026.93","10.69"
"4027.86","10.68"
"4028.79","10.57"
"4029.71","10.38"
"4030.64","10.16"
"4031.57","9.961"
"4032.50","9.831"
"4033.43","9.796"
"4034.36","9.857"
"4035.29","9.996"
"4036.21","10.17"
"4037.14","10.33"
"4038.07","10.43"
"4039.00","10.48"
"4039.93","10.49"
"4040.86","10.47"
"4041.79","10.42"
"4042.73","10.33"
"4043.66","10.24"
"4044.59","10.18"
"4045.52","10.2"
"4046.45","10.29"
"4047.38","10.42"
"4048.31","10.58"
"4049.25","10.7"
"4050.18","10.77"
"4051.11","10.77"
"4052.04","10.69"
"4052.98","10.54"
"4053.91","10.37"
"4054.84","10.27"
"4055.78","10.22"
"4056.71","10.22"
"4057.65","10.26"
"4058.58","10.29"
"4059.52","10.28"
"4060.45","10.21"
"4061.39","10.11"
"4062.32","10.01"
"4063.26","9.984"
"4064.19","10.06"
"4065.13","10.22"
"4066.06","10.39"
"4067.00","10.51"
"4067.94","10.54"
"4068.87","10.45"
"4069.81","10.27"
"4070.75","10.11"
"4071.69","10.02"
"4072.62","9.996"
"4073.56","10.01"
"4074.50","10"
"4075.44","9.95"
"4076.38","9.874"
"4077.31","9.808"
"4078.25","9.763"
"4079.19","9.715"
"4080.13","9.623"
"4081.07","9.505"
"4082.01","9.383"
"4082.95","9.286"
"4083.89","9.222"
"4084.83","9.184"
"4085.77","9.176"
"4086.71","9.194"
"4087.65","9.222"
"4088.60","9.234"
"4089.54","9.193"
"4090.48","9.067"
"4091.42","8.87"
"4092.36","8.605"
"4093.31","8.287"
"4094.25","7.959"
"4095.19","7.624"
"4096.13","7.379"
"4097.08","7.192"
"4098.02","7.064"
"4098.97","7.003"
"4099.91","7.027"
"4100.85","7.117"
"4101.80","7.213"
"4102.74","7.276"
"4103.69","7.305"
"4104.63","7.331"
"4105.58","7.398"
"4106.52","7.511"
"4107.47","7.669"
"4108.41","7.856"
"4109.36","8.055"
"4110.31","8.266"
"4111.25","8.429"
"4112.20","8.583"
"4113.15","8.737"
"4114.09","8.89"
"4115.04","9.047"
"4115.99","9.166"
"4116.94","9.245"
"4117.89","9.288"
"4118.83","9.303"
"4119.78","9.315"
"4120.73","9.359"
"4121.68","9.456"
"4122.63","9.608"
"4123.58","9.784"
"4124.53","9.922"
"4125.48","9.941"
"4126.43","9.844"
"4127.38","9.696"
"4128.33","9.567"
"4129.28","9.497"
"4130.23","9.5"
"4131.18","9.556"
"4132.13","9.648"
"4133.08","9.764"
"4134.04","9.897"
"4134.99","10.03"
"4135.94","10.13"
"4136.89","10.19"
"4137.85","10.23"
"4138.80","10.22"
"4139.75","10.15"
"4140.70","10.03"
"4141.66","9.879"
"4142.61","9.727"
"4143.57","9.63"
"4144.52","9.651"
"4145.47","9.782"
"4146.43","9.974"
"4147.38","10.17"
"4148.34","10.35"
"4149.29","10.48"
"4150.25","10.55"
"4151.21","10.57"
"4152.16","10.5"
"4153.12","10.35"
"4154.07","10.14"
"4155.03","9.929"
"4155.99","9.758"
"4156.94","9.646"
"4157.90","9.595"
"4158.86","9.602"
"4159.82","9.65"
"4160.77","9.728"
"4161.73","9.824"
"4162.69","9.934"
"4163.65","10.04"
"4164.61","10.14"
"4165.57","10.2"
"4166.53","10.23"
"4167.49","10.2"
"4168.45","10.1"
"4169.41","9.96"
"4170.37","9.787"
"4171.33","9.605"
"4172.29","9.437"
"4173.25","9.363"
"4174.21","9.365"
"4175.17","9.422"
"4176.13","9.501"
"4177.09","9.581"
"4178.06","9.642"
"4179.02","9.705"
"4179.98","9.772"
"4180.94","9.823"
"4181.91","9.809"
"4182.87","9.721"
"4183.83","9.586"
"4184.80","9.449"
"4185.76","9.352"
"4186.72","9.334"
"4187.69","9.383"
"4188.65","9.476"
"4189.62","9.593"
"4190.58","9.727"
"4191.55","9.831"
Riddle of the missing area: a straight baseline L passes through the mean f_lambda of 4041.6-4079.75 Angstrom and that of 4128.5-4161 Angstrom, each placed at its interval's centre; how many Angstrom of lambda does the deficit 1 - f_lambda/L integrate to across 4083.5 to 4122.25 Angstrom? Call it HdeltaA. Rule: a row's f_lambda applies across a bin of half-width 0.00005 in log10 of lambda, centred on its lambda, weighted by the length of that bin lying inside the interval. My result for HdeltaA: 6.70 Angstrom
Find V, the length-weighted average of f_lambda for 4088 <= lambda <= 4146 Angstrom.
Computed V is 8.89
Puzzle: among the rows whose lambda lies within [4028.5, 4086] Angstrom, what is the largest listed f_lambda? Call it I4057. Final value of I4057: 10.77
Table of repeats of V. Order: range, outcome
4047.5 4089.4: 10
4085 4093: 9.05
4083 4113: 8.1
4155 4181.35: 9.77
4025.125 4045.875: 10.3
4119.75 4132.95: 9.64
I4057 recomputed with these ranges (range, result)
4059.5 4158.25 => 10.57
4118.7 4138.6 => 10.23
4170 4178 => 9.787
